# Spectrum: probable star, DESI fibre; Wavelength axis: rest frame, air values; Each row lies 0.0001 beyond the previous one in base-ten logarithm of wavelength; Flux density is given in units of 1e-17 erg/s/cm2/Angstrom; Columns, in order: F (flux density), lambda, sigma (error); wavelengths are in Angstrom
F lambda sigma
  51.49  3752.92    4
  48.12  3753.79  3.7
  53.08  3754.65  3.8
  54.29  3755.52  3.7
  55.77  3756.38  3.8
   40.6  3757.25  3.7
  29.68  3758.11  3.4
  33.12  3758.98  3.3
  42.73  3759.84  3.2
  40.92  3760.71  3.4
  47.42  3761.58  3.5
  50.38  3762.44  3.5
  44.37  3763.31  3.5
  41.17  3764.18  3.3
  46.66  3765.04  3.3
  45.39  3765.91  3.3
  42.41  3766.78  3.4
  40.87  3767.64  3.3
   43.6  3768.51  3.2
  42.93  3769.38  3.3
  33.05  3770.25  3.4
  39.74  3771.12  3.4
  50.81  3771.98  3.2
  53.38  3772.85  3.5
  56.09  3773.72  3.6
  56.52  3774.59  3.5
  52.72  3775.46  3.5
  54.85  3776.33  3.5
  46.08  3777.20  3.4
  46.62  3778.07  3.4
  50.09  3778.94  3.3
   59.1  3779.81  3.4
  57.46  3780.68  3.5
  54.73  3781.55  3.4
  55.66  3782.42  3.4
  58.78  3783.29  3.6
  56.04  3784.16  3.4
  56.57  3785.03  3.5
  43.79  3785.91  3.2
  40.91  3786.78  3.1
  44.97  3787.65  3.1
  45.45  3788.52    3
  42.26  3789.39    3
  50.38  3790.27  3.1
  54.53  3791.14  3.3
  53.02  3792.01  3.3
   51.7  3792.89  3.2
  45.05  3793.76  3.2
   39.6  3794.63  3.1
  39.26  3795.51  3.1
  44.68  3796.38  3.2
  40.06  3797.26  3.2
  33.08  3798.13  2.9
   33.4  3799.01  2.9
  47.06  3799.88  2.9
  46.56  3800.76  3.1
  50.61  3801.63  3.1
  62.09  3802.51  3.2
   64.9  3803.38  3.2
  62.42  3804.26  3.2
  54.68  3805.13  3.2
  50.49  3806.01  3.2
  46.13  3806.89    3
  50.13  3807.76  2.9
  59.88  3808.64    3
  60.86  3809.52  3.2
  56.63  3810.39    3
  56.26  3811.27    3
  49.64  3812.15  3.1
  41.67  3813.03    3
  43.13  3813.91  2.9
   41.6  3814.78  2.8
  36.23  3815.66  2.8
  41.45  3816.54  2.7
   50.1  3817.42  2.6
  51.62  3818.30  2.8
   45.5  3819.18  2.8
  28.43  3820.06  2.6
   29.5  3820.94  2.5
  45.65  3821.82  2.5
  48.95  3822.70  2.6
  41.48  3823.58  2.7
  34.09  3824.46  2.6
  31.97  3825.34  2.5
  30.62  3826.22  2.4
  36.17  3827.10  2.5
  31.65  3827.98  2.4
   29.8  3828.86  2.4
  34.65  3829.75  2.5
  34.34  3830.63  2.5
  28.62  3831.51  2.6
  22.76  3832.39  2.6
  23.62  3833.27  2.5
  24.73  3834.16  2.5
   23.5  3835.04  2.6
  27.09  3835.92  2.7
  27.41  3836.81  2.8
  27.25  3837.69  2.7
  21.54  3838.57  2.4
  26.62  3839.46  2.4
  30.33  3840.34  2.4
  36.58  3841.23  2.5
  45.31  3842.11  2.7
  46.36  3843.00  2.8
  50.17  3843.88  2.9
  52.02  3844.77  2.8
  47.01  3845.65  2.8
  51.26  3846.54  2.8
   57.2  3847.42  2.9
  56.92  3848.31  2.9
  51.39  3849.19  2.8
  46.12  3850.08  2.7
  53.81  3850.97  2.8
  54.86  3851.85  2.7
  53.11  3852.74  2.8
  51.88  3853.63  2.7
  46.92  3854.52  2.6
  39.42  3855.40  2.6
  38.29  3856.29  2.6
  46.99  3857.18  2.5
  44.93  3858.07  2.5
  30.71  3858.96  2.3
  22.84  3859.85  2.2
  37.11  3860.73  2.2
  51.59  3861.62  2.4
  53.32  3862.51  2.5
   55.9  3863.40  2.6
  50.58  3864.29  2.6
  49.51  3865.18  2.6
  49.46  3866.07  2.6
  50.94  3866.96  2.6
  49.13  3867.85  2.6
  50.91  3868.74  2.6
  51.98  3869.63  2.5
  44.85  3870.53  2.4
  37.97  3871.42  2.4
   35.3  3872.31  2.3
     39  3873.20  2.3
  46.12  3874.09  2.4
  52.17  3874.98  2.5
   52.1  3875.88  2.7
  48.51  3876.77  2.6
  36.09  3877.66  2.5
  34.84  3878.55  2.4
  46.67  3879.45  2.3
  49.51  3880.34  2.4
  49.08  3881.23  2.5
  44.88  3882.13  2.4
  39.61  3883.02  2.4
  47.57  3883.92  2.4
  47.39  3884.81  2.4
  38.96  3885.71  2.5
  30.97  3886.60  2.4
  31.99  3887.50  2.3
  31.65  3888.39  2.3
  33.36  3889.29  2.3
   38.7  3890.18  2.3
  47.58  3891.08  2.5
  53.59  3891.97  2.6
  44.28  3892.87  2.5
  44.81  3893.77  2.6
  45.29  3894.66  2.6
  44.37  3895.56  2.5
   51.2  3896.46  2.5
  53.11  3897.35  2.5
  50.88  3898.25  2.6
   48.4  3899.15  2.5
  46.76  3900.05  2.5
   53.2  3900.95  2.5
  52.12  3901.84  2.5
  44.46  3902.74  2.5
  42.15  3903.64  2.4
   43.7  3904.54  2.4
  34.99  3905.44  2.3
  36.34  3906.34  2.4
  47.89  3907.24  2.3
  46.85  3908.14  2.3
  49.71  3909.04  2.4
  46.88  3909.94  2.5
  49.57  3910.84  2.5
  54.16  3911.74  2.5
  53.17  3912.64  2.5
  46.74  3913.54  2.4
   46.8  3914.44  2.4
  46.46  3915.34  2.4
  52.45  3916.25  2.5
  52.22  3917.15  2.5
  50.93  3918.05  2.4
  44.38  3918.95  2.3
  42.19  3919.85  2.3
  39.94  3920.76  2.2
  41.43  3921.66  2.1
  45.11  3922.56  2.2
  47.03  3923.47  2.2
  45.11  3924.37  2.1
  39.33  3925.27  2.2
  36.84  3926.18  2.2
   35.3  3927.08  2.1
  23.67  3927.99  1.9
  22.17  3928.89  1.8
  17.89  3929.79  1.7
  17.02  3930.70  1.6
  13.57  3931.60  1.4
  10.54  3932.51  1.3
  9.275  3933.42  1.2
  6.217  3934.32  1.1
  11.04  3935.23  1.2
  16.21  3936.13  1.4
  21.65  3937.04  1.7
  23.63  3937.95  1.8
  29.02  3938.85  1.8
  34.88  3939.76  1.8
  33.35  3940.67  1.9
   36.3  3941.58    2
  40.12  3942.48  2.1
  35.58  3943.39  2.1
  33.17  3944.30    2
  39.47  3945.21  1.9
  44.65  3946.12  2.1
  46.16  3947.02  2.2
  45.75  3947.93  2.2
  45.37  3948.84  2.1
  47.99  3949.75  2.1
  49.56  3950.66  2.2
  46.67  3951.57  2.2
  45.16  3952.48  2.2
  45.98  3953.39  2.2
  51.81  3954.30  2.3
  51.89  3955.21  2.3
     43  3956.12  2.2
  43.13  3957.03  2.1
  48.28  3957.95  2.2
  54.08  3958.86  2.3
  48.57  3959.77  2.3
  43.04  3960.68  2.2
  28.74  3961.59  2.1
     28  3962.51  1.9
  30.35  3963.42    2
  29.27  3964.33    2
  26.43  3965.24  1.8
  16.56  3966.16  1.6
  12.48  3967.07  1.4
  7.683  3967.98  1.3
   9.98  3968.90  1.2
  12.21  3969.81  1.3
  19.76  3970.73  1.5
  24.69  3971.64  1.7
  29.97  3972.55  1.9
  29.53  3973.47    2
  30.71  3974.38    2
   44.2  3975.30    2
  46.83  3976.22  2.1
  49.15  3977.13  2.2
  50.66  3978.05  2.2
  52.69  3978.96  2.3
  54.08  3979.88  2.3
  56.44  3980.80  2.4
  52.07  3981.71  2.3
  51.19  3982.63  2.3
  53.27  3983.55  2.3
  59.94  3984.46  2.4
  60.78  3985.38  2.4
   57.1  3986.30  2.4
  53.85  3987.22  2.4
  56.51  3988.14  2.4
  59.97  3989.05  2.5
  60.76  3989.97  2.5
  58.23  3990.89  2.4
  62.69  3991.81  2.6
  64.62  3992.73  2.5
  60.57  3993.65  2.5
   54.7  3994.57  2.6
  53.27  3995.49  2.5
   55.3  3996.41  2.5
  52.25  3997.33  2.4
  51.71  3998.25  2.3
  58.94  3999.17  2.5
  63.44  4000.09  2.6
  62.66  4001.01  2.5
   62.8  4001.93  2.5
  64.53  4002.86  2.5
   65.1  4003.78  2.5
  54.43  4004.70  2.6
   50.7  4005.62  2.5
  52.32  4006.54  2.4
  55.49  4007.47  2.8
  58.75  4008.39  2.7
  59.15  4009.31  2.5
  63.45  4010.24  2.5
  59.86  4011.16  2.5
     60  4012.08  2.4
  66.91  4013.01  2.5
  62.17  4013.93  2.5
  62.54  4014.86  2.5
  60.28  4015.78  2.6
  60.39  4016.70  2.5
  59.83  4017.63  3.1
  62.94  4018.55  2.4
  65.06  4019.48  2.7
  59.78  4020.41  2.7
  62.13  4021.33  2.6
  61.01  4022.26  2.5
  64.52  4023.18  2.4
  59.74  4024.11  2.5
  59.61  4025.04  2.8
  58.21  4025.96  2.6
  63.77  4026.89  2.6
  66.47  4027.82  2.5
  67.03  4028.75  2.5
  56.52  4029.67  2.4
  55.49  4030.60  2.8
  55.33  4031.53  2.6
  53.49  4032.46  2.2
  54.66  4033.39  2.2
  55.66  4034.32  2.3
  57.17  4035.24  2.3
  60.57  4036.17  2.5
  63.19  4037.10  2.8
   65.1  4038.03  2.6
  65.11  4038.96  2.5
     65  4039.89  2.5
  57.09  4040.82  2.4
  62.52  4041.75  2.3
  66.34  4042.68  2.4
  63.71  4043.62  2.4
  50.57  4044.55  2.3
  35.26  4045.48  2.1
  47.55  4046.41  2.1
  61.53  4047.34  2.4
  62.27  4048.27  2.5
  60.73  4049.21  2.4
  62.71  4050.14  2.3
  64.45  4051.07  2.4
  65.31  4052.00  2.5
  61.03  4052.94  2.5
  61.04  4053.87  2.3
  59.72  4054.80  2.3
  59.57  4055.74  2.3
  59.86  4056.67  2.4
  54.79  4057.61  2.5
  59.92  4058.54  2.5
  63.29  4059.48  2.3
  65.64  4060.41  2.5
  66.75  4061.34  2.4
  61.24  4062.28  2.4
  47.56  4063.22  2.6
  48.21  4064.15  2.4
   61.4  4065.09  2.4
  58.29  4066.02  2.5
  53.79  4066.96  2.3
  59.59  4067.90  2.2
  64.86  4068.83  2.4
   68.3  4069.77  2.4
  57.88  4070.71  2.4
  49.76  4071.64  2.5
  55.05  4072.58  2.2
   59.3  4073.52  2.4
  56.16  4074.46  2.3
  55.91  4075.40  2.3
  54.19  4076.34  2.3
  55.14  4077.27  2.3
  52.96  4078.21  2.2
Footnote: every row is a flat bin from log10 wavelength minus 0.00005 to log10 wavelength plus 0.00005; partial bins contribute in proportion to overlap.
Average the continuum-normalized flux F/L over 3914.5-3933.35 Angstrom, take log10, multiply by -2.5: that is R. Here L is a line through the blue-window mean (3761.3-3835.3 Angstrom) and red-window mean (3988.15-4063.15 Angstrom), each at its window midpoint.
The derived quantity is 0.43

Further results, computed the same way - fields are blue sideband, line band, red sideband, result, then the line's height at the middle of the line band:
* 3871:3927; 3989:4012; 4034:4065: -0.08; 54.7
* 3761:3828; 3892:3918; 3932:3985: -0.20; 39.6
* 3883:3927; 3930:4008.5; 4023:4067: 0.23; 51.6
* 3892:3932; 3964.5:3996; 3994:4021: 0.25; 54.7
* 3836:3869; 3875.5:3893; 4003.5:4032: 0.13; 47.6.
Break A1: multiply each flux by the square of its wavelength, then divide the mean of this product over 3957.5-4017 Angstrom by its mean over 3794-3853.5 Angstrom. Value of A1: 1.25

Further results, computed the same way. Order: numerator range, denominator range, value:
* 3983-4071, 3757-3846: 1.53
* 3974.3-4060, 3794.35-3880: 1.48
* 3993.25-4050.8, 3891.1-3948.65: 1.60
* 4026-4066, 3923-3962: 1.78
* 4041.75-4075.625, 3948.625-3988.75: 1.50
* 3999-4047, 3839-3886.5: 1.42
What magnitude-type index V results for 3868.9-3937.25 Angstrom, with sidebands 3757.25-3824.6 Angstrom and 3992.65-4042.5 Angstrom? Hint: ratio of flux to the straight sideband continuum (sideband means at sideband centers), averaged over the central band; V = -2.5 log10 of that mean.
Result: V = 0.30 mag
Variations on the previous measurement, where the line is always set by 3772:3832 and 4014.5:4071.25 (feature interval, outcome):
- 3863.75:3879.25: 0.10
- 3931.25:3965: 0.47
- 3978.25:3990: 0.02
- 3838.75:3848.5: 0.10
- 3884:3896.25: 0.24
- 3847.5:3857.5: 0.00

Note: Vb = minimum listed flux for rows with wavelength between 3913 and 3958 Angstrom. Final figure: 6.217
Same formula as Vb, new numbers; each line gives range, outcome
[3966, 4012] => 7.683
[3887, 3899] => 31.65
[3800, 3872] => 21.54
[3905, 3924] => 34.99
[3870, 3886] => 34.84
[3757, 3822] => 28.43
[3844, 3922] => 22.84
